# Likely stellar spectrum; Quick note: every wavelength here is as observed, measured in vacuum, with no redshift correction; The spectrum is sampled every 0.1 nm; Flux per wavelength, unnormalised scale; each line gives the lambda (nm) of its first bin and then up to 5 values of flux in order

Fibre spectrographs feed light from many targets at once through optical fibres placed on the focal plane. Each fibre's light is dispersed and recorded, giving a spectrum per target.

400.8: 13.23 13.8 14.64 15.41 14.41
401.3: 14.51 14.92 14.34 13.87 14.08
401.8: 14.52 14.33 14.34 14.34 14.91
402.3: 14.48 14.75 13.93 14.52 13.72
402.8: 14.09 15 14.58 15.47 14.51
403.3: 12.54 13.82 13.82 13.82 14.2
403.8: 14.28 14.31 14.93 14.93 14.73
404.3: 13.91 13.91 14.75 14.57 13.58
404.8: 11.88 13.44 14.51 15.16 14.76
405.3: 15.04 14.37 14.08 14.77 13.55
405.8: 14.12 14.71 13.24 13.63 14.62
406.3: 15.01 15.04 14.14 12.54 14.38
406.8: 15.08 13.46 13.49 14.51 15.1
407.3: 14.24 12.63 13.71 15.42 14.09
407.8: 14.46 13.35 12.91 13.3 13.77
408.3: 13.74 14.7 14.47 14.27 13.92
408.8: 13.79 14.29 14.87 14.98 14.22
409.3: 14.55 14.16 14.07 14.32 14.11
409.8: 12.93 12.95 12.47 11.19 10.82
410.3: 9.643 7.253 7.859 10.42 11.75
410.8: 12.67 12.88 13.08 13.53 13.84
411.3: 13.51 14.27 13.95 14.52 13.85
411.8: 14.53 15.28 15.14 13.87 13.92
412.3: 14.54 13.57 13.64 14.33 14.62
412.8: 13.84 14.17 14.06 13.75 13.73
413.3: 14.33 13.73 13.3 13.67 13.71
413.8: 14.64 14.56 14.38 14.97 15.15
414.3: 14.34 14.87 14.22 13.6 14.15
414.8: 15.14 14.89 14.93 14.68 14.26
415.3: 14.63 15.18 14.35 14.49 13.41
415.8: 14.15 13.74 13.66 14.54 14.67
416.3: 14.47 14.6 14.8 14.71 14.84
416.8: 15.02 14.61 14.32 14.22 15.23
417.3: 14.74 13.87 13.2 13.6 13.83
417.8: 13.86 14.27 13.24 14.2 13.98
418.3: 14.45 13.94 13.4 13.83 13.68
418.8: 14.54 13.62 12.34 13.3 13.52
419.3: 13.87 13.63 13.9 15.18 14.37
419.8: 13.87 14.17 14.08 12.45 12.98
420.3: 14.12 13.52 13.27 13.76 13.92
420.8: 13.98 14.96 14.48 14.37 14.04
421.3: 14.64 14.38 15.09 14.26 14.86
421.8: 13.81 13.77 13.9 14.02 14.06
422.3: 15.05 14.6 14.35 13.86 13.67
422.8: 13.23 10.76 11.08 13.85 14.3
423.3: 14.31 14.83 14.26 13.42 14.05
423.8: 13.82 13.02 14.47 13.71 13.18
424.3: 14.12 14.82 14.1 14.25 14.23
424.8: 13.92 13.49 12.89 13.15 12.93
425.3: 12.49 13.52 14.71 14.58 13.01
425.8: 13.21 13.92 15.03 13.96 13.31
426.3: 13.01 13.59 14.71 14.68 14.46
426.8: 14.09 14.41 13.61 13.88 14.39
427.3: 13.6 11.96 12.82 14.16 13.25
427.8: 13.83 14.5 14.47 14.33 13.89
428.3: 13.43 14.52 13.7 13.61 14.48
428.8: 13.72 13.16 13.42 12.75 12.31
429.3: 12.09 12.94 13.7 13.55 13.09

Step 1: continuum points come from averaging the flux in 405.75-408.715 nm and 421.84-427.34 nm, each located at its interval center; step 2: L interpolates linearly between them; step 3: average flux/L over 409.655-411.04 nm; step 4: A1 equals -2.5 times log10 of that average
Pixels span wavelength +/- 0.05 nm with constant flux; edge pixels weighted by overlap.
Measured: 0.22 mag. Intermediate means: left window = 14.1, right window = 13.8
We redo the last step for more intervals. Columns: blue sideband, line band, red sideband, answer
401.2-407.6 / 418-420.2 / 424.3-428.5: 0.01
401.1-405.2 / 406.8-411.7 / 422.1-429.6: 0.06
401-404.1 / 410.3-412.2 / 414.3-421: 0.11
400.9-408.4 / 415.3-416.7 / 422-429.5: -0.03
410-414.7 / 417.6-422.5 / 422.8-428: -0.03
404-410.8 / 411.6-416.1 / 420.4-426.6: -0.04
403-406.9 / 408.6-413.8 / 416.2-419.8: 0.06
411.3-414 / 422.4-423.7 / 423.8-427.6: 0.02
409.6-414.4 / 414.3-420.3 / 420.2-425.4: -0.04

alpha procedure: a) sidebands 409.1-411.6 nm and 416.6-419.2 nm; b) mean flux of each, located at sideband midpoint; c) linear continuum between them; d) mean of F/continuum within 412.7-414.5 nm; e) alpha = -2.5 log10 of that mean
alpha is -0.08 mag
